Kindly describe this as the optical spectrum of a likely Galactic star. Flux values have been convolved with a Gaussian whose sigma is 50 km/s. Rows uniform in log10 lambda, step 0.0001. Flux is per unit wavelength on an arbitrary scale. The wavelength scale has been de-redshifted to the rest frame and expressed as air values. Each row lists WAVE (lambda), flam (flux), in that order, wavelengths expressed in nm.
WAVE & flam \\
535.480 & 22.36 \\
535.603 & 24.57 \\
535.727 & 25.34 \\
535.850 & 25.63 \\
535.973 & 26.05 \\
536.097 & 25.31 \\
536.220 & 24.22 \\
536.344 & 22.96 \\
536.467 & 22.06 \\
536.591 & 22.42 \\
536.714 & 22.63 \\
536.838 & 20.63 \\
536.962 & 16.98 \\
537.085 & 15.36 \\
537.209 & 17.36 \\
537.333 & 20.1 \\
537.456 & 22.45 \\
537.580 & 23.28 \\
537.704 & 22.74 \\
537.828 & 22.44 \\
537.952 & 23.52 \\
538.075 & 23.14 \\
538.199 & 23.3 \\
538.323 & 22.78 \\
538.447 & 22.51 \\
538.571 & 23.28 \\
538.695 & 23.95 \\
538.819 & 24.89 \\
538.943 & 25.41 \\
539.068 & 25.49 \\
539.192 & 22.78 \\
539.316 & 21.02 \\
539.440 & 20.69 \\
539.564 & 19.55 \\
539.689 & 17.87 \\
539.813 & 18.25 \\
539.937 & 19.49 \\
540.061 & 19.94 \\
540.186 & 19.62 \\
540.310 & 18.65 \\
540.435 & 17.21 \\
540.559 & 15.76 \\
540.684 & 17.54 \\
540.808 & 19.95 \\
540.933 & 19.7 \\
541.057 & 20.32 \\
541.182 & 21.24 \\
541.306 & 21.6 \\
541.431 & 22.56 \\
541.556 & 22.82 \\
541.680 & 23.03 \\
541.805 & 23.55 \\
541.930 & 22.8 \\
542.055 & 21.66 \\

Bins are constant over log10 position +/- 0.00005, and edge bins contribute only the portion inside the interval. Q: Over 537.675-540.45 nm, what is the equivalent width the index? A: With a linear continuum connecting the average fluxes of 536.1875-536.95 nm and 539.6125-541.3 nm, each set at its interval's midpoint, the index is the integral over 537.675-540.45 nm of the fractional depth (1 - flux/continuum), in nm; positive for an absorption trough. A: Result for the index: -0.224 nm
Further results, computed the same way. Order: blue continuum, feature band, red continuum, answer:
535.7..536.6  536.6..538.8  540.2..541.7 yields 0.12 nm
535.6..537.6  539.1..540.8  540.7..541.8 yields 0.18 nm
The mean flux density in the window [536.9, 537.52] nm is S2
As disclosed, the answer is 18.5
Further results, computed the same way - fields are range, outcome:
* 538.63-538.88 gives 24.4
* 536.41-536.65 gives 22.2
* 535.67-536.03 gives 25.7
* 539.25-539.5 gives 20.9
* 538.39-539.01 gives 24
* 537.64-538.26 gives 23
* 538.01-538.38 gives 23.1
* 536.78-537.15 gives 17.6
